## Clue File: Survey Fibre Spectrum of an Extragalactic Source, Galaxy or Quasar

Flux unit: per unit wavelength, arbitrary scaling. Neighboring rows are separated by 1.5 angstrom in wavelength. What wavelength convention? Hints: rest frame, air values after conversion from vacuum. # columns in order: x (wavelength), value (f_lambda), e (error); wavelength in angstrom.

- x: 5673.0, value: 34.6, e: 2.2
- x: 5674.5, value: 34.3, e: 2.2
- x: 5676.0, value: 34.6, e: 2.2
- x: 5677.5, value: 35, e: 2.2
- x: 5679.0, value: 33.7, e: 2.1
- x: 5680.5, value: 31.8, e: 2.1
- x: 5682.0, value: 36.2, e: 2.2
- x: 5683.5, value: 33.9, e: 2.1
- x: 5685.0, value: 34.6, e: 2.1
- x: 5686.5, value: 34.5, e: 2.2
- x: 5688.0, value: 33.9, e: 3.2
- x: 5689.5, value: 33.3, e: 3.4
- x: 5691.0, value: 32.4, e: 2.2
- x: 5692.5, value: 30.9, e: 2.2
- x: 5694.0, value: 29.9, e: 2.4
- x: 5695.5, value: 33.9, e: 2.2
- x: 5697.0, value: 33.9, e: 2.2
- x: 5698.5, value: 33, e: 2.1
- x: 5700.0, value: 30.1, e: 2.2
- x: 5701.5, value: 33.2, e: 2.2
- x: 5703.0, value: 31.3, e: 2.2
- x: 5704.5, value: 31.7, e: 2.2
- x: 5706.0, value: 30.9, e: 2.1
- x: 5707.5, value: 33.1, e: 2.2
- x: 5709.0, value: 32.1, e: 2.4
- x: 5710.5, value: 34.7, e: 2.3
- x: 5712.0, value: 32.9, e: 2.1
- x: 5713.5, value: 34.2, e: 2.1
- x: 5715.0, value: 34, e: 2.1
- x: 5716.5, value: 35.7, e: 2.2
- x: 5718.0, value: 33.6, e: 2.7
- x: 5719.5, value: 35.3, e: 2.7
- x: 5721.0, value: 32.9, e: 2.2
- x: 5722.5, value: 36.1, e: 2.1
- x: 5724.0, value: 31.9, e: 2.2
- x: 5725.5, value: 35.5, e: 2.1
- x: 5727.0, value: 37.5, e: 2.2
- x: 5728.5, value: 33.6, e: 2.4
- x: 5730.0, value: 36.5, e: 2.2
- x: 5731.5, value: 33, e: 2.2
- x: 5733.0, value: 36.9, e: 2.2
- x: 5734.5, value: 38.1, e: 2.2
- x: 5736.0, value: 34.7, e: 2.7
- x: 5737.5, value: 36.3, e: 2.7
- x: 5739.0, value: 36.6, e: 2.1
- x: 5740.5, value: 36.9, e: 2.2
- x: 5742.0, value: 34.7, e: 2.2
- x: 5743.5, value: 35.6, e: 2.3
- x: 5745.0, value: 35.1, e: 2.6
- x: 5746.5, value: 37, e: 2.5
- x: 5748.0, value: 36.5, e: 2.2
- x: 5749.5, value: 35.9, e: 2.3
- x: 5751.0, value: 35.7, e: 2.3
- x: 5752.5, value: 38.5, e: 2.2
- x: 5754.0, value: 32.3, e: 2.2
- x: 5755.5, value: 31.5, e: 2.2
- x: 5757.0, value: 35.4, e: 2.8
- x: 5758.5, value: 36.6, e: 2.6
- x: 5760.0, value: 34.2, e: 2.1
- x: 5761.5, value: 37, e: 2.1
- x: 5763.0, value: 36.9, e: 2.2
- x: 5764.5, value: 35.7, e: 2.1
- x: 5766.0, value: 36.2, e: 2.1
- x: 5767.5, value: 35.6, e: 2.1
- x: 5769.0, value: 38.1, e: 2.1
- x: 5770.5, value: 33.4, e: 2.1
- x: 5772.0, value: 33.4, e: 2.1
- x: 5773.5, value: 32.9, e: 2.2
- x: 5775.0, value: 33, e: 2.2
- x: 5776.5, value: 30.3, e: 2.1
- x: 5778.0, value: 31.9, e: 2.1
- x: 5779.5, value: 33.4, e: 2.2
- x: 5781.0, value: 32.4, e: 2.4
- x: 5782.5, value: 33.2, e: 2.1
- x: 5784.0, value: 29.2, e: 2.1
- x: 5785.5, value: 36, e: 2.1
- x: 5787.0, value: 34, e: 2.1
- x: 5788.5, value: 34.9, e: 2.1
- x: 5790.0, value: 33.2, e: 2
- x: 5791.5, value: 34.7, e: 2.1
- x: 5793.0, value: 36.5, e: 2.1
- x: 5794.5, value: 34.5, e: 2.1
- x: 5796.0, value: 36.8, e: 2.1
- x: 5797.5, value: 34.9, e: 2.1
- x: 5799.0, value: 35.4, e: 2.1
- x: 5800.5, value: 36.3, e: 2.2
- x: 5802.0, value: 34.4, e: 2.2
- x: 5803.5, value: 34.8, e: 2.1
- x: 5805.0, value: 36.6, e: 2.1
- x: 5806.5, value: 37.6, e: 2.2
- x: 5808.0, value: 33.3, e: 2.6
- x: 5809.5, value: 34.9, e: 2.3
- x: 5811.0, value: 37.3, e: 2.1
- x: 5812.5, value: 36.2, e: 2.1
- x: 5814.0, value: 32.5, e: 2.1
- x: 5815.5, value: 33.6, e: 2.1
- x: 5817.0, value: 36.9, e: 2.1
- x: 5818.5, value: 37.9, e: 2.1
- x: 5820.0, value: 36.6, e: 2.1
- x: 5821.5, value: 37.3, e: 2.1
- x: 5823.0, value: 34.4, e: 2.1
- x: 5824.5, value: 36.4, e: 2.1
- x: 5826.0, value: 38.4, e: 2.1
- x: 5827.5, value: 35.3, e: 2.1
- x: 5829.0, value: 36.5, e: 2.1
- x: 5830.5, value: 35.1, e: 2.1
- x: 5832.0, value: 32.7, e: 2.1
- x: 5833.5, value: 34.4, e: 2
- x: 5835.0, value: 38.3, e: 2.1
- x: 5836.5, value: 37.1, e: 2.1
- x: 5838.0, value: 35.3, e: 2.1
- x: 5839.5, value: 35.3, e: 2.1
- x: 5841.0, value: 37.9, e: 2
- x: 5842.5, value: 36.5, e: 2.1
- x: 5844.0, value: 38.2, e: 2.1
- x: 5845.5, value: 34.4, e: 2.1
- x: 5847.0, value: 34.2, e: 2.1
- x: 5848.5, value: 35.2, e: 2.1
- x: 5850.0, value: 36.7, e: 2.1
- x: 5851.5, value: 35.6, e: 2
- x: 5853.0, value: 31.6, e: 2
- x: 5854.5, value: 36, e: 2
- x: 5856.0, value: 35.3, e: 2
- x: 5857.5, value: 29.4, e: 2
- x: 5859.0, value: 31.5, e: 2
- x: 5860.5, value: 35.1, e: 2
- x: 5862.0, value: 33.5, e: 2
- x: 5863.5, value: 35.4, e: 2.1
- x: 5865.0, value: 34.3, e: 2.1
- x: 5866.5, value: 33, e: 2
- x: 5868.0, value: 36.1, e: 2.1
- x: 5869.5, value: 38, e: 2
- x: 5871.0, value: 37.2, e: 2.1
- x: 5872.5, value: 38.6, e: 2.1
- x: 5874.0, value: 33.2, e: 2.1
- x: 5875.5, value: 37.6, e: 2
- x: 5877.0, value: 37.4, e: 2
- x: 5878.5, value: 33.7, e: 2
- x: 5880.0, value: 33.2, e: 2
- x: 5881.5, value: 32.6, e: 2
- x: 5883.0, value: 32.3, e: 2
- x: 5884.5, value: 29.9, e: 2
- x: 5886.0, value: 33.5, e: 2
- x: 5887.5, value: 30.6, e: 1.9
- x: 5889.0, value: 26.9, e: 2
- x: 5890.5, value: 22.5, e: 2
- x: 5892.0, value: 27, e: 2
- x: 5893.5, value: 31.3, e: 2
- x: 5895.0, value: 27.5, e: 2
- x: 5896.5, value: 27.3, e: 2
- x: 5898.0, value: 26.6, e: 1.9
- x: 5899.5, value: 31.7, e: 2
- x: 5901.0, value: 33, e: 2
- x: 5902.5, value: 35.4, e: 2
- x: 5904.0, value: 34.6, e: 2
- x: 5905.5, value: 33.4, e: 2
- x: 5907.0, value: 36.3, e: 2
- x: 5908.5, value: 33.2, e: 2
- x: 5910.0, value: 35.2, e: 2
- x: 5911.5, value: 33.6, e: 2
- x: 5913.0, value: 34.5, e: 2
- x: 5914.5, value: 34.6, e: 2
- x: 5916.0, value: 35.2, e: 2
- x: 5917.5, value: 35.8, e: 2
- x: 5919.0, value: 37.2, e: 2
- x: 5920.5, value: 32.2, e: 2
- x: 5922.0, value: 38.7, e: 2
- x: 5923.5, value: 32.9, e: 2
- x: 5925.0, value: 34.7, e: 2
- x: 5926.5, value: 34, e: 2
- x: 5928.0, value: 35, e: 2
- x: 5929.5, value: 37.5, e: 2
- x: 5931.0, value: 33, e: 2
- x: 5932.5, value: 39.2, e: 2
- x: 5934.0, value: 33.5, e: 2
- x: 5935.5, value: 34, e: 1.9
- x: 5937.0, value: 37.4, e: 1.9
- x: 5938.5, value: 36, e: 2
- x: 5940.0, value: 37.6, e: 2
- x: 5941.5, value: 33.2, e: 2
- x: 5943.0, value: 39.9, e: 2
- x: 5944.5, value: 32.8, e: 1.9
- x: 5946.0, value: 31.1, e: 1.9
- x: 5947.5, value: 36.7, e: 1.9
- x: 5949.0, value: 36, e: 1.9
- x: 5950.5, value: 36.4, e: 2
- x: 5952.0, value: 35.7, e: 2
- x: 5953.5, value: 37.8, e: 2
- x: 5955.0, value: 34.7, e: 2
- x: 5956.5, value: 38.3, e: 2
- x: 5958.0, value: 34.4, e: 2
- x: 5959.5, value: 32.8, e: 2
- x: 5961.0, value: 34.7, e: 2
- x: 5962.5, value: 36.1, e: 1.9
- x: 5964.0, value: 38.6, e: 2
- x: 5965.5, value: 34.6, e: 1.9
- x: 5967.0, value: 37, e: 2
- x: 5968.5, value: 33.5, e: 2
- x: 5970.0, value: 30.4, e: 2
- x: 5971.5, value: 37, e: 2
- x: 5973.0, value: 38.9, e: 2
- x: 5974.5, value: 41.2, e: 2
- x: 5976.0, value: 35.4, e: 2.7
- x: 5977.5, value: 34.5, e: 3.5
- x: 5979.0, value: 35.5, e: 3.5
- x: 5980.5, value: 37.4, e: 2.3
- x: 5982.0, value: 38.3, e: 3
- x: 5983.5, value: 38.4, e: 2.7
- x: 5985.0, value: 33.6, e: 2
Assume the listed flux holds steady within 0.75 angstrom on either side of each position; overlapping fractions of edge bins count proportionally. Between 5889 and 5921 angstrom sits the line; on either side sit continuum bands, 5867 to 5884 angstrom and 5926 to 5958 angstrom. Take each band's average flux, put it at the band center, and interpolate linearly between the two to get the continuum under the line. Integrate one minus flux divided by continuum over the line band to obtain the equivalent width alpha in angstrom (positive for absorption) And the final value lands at 3.0 angstrom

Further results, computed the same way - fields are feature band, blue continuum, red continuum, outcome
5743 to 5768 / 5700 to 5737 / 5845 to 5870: -1.1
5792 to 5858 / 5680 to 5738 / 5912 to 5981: -1.7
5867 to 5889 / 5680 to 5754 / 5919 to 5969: 0.5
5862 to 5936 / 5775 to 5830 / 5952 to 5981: 4.1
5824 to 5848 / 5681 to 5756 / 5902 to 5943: -0.8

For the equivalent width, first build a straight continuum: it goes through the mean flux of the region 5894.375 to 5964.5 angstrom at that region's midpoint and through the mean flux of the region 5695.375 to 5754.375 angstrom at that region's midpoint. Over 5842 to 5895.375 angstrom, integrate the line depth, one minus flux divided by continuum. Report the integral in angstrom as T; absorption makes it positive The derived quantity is 1.8 angstrom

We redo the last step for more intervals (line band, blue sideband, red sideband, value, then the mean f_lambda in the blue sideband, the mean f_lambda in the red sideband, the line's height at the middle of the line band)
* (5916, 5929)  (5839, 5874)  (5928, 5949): 0.1 angstrom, 35.1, 35.5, 35.5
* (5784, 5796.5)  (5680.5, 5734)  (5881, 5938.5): -0.5 angstrom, 33.6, 33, 33.4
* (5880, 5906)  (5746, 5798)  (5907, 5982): 3.6 angstrom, 34.6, 35.5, 35.3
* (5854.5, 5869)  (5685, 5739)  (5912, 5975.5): 0.4 angstrom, 33.8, 35.6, 35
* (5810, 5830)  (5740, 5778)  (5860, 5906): -1.3 angstrom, 35.1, 32.6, 33.9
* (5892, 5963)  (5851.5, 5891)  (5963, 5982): 1.2 angstrom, 33.5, 36.2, 35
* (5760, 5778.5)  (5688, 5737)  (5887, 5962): -0.5 angstrom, 33.7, 33.9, 33.7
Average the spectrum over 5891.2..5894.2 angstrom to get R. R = 29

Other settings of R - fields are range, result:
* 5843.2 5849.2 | 35.5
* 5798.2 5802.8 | 35.4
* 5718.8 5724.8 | 34.1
